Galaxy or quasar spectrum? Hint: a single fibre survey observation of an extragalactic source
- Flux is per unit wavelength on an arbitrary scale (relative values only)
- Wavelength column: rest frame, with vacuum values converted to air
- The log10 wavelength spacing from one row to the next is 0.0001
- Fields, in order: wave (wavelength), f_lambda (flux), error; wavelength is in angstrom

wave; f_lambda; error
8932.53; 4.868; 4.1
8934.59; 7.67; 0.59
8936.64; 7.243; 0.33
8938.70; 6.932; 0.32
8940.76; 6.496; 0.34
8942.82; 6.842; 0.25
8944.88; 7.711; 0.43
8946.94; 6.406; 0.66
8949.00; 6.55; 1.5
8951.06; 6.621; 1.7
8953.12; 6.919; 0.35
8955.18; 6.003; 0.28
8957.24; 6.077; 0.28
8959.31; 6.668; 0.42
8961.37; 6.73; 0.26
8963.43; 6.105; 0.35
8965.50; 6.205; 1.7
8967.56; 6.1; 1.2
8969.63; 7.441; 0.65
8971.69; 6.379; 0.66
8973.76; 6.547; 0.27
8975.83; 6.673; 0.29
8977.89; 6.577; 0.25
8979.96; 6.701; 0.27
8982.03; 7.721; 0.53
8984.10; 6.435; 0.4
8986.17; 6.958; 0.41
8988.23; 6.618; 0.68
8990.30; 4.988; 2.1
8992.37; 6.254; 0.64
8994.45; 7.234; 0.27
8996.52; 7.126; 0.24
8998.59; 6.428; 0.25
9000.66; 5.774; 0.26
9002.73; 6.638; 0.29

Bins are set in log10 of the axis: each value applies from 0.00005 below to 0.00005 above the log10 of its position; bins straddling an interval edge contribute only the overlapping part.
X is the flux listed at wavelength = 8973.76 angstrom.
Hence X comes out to 6.547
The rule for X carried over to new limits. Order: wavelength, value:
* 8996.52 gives 7.126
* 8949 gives 6.55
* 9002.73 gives 6.638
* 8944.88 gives 7.711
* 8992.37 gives 6.254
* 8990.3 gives 4.988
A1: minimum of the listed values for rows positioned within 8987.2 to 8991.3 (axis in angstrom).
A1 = 4.988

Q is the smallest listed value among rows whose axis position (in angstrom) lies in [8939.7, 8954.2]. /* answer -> 6.406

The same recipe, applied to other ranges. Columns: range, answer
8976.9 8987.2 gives 6.435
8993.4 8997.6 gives 7.126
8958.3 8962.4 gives 6.668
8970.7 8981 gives 6.379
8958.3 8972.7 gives 6.1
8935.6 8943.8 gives 6.496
